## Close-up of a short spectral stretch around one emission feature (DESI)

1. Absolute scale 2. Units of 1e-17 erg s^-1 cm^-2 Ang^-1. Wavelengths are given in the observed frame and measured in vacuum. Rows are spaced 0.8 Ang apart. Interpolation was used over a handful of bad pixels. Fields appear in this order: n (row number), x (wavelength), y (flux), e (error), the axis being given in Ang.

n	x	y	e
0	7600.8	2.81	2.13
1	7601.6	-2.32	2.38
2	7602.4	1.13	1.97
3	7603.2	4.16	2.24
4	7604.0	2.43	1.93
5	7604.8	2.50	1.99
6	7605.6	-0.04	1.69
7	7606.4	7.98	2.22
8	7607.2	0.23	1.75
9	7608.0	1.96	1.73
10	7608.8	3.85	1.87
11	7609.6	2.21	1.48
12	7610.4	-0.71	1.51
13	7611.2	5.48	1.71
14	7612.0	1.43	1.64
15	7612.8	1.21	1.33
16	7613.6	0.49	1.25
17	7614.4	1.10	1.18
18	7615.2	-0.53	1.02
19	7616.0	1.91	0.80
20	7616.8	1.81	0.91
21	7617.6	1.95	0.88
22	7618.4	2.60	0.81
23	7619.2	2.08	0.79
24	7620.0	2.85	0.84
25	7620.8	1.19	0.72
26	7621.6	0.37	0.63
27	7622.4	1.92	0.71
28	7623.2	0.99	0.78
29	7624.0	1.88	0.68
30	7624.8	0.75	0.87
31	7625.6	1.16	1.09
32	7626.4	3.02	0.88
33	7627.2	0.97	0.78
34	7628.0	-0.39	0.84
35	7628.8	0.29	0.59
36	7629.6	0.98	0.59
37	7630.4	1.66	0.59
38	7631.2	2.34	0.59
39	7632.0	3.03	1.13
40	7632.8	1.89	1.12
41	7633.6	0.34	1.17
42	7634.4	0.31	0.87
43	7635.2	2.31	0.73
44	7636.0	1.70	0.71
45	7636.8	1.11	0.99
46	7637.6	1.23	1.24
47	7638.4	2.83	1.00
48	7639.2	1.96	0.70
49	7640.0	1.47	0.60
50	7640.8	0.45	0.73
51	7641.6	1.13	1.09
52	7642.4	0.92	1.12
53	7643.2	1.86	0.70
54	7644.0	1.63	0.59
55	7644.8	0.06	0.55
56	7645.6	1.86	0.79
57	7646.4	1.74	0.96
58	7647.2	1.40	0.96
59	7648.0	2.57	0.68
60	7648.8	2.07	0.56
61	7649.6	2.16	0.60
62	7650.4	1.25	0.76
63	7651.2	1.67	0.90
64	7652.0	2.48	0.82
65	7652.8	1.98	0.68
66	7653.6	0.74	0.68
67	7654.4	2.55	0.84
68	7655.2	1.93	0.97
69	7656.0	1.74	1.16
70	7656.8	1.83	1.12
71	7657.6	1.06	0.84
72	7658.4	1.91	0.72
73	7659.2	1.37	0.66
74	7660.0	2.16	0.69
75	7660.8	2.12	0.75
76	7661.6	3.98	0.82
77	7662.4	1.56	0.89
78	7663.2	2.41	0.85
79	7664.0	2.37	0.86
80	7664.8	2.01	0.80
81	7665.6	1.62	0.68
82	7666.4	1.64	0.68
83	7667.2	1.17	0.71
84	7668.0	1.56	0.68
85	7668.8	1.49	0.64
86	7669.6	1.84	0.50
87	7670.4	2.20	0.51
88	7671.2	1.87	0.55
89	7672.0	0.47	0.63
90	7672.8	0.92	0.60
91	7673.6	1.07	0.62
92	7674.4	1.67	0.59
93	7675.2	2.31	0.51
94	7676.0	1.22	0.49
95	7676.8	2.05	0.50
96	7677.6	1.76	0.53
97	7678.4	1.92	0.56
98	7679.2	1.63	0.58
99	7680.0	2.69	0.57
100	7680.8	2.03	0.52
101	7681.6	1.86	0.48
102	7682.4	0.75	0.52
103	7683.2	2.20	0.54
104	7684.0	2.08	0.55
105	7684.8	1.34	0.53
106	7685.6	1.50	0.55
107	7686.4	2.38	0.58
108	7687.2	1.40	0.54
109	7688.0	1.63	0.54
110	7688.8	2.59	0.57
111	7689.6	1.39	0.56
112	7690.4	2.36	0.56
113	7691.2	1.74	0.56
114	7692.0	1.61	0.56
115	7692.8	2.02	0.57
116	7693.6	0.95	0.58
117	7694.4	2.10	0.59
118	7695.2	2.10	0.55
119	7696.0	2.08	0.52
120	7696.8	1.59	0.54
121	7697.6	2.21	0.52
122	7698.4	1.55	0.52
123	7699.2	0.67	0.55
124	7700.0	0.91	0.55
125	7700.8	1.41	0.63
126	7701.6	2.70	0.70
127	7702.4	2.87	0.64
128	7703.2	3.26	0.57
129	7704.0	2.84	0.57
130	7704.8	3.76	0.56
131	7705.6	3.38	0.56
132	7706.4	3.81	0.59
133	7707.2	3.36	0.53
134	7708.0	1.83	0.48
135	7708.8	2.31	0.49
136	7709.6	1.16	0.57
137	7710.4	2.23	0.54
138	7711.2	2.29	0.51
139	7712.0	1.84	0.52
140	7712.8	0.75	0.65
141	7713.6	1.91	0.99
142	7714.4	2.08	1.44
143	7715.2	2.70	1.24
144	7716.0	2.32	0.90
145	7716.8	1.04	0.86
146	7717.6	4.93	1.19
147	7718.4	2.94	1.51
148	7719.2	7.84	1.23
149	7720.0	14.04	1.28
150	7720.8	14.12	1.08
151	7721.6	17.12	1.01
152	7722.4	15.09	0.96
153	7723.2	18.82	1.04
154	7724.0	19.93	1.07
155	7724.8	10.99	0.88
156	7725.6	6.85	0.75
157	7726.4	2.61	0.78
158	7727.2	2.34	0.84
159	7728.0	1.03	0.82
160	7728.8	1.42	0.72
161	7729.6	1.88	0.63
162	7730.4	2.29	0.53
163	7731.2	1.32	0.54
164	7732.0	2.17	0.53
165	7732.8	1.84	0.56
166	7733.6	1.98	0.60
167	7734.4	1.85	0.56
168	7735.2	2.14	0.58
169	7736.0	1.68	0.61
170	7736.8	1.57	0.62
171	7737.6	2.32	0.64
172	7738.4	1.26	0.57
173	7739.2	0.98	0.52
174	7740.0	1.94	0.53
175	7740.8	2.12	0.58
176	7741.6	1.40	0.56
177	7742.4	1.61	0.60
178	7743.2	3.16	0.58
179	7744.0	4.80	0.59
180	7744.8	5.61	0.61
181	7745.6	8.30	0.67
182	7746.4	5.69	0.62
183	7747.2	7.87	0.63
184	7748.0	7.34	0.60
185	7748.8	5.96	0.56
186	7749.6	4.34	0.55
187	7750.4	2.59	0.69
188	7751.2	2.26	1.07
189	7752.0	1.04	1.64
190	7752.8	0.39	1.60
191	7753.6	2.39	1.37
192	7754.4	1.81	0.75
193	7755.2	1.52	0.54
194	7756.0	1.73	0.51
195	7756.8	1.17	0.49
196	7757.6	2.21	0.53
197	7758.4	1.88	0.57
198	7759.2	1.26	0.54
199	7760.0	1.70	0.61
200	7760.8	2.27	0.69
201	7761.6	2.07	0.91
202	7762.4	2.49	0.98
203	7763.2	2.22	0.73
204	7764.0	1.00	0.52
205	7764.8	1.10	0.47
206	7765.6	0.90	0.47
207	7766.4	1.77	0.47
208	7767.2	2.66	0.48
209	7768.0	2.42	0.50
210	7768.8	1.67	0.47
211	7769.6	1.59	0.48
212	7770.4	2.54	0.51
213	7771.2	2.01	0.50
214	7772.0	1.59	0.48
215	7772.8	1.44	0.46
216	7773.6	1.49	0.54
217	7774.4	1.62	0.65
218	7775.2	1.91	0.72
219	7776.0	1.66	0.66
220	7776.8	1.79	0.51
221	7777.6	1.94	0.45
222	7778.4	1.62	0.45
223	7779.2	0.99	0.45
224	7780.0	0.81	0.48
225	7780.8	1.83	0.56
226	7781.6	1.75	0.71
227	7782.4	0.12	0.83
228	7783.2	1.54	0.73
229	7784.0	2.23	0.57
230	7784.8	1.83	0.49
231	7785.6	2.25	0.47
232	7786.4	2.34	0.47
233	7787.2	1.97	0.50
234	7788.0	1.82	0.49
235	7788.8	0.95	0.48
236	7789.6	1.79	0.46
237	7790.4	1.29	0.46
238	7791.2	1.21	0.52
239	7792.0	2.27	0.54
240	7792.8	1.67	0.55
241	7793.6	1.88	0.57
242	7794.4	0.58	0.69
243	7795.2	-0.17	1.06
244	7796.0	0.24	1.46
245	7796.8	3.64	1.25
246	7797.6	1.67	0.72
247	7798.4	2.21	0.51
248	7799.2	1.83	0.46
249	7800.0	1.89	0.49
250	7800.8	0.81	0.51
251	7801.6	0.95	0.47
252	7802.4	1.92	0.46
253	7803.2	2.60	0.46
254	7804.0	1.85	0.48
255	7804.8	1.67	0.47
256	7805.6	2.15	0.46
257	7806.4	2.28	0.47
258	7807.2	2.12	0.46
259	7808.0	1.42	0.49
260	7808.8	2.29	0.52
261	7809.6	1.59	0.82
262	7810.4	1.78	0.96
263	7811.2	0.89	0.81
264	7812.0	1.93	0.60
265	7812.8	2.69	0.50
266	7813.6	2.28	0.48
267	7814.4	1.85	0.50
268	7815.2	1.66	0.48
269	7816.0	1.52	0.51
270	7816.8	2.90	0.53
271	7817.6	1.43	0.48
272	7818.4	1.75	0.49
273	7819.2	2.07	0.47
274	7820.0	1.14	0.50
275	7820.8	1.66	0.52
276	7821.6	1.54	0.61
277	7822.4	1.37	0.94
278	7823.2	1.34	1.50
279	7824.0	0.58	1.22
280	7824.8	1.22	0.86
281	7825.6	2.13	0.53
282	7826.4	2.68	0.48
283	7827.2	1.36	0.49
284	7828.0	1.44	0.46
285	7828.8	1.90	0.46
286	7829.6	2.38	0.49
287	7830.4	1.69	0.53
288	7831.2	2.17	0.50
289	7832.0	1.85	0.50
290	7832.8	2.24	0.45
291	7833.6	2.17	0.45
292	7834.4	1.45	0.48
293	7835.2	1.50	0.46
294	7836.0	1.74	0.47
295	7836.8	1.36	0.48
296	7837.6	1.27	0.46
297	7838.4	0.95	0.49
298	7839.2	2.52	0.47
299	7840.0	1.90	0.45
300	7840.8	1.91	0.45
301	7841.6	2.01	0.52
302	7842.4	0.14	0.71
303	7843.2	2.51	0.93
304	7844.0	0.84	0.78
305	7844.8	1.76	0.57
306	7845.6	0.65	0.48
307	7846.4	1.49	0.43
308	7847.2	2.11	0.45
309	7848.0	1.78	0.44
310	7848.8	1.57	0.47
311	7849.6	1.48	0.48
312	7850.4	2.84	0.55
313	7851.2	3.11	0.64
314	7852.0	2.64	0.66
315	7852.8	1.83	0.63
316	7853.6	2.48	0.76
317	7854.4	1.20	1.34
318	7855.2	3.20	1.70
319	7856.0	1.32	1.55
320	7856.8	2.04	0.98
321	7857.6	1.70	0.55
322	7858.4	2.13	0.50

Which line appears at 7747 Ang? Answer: [N II]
